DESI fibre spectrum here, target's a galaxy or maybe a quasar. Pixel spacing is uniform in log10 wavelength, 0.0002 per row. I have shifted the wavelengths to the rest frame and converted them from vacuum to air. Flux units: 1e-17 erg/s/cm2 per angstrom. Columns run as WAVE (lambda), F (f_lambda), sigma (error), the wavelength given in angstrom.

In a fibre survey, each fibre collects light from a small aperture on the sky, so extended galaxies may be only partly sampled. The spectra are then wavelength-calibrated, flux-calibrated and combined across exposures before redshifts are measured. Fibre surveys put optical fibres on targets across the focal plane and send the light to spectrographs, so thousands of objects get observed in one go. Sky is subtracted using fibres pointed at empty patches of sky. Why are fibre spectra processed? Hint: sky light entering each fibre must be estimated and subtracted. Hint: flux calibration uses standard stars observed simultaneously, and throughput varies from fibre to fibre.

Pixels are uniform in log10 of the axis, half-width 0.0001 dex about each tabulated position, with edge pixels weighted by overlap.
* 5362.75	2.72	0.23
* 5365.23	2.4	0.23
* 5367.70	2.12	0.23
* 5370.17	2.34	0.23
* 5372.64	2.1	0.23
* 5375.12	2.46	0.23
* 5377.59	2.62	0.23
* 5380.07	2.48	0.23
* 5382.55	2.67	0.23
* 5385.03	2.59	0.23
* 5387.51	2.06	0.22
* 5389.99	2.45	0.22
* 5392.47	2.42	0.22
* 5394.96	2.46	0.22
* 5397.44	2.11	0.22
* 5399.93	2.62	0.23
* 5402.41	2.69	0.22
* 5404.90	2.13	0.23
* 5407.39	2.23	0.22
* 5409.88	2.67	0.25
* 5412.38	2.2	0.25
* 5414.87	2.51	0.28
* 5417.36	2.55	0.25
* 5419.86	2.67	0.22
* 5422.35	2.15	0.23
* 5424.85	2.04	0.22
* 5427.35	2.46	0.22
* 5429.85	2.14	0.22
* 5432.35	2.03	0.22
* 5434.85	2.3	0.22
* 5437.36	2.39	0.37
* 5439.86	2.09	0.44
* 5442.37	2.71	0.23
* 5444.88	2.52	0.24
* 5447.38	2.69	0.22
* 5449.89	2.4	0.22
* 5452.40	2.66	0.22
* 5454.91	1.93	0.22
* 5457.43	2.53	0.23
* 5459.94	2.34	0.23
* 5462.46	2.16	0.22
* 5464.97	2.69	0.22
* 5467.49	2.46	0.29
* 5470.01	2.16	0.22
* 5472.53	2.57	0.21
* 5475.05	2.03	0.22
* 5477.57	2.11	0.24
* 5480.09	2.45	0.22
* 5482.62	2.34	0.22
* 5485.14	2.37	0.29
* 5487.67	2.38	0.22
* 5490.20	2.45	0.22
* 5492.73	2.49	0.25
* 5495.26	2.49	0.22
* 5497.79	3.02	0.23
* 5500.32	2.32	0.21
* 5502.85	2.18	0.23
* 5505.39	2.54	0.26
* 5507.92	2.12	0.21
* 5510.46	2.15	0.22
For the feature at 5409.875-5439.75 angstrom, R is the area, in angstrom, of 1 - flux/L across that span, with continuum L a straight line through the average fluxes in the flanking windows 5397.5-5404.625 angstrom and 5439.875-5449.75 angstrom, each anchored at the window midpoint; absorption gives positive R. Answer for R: 2.4 angstrom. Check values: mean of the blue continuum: 2.49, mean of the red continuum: 2.54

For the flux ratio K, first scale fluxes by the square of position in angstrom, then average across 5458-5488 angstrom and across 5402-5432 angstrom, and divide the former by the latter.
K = 1.02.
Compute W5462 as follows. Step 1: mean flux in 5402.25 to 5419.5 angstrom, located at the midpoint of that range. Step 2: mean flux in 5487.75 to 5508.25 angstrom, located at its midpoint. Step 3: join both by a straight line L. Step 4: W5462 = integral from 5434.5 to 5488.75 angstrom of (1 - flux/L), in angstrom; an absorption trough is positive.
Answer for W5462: 1.5 angstrom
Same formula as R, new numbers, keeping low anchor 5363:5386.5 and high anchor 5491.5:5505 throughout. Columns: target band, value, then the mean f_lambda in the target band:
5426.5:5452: 0.9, 2.38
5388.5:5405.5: 0.2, 2.42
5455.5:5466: 0.4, 2.39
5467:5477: 0.8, 2.28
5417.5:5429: 0.5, 2.34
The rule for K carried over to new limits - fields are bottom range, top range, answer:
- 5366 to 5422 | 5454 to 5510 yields 1.01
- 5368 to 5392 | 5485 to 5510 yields 1.05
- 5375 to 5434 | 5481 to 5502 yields 1.07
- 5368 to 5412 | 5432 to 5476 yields 1.01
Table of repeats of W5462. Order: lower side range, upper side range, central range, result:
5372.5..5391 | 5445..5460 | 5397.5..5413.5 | 0.3 angstrom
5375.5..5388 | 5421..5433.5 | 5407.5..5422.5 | -1.3 angstrom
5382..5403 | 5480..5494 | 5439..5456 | -0.1 angstrom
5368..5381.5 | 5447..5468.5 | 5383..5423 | -0.3 angstrom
